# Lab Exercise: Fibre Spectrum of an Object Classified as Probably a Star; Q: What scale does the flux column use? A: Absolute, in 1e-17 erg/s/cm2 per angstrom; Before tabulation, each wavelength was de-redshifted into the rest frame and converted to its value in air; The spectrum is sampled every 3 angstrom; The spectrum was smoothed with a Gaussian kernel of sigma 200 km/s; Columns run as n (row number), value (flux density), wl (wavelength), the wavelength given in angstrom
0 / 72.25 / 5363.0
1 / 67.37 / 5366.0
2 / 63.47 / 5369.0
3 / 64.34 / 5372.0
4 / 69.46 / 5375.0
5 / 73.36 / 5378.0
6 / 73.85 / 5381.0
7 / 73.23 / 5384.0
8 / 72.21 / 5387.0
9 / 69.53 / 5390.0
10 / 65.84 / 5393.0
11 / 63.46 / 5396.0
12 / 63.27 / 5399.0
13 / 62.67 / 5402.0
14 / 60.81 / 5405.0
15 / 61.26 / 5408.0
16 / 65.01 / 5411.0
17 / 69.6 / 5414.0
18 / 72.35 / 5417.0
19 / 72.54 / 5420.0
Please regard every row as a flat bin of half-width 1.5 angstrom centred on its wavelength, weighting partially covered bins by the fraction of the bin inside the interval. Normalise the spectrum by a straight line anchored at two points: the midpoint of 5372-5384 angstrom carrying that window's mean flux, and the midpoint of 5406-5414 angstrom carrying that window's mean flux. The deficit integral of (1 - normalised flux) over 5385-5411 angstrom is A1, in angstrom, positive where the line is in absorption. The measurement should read 0.7 angstrom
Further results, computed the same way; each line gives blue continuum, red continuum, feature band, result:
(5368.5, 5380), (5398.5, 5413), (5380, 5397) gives -1.0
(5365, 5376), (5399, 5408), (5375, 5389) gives -1.8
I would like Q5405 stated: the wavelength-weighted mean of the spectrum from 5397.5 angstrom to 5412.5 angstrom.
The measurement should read 62.6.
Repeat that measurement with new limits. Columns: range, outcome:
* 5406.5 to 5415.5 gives 65.3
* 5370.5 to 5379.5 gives 69.1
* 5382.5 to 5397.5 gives 68.9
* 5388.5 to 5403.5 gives 65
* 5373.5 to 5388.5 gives 72.4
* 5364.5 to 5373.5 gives 65.1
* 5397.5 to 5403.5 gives 63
